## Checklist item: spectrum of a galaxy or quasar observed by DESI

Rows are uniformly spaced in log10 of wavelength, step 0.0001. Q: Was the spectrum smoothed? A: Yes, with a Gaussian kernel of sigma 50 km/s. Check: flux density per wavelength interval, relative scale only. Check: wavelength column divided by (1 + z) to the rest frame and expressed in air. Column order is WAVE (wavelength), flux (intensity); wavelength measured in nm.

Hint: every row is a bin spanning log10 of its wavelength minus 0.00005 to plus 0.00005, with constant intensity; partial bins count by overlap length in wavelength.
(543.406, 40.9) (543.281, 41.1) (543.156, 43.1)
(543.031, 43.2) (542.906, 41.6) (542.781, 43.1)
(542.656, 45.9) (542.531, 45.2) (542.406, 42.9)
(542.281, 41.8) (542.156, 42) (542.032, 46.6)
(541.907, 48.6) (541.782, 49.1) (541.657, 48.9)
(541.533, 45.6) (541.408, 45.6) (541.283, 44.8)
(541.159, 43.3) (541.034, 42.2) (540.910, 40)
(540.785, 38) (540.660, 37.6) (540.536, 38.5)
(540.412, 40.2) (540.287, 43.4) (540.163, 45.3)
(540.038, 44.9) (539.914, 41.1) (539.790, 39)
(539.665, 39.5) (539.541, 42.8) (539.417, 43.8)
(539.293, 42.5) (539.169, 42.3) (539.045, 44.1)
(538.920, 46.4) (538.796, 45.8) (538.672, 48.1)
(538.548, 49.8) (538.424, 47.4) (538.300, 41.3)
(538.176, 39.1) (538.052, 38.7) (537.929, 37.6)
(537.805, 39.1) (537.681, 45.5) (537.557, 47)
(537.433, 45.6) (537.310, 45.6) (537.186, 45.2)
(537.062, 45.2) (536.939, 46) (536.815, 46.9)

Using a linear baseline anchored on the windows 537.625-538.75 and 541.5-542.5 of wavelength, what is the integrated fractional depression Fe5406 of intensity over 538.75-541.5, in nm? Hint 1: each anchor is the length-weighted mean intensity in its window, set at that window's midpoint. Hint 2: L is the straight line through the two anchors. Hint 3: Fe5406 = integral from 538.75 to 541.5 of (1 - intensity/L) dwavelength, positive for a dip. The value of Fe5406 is 0.13 nm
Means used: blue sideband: 43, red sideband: 45.7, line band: 42.3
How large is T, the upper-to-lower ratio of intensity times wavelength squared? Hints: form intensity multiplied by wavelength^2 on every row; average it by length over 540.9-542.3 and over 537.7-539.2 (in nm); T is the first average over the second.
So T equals 1.05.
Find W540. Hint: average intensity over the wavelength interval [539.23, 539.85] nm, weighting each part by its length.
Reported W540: 41.5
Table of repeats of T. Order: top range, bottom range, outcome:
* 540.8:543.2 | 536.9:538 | 1.02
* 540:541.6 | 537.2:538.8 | 0.97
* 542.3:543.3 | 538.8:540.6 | 1.03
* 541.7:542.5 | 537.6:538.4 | 1.13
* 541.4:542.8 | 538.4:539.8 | 1.04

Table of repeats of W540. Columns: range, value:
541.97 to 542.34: 43.6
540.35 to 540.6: 39.5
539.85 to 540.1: 43.1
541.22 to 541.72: 46.3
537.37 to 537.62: 46.3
